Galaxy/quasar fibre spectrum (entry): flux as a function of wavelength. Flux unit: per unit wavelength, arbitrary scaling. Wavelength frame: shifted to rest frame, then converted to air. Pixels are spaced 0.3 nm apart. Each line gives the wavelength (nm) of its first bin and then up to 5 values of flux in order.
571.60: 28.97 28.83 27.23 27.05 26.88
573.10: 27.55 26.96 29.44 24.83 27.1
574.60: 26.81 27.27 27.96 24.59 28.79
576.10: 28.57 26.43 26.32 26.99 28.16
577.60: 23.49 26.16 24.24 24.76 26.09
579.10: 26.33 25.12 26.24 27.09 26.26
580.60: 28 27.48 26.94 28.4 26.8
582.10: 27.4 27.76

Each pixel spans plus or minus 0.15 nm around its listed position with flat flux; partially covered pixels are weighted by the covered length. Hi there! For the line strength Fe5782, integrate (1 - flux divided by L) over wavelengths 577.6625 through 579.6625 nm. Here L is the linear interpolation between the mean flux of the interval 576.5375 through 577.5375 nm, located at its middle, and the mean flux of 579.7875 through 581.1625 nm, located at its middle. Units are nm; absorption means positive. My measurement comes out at 0.12 nm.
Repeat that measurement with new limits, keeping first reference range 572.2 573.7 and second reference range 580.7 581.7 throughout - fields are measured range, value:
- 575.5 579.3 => 0.167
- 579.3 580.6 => 0.053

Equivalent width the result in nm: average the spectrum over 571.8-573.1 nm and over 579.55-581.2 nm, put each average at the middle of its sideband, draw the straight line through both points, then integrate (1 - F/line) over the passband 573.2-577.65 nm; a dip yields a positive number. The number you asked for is 0.047 nm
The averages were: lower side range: 27.5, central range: 27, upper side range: 27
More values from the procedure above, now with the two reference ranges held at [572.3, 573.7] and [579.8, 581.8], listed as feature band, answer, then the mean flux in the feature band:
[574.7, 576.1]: 0.00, 27.3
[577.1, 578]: 0.04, 26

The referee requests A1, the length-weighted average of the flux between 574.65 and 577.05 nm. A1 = 27.1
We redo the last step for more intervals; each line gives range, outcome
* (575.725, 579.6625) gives 26.2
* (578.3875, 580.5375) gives 26.1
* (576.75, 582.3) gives 26.5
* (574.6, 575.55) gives 26.9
